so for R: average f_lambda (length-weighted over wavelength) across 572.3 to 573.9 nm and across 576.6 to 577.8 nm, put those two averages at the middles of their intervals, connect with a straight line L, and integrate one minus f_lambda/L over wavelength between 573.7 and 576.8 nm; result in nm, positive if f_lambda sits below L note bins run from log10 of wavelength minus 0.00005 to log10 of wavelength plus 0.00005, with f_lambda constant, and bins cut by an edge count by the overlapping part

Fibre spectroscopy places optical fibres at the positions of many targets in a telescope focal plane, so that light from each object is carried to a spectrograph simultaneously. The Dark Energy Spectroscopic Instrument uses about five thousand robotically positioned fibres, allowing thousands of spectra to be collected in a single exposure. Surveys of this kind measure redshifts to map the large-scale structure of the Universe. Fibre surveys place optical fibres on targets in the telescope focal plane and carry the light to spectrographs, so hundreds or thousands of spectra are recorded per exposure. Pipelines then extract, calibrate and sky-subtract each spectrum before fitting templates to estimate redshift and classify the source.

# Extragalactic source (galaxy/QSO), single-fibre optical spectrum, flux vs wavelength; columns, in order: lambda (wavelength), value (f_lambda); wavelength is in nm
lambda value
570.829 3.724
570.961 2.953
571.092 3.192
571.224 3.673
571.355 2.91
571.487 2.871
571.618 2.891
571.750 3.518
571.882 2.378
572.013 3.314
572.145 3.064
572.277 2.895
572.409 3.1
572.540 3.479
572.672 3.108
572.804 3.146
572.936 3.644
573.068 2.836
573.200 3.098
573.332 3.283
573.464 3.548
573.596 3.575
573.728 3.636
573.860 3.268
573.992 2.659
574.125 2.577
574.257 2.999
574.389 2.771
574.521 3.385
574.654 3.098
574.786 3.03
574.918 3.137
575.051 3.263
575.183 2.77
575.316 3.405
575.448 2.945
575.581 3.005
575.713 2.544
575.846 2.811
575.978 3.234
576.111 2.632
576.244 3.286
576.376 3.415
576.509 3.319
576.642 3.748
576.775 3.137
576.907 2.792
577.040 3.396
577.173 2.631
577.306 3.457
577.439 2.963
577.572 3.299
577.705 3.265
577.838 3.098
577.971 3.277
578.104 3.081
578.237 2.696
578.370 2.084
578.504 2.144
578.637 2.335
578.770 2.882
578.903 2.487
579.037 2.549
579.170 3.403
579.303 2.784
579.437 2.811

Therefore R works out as 0.148 nm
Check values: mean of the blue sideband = 3.3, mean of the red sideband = 3.17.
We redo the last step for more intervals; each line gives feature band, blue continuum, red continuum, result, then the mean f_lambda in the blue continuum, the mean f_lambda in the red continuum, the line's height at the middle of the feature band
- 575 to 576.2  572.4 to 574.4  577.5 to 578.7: 0.02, 3.18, 2.81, 3.01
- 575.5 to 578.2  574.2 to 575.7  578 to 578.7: -0.37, 3.06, 2.51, 2.75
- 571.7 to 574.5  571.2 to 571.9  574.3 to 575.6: -0.07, 3.05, 3.08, 3.06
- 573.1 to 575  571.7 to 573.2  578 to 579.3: -0.09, 3.13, 2.66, 3.01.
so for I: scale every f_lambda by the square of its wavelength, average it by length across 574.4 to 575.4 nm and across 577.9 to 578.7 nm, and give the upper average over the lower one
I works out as 0.8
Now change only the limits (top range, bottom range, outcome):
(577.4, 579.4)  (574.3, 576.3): 0.94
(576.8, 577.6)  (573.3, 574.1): 0.95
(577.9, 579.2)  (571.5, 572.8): 0.89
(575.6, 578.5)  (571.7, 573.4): 0.98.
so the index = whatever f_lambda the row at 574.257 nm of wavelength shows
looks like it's 2.999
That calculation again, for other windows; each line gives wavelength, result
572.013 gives 3.314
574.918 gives 3.137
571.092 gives 3.192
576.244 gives 3.286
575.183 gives 2.77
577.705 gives 3.265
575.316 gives 3.405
